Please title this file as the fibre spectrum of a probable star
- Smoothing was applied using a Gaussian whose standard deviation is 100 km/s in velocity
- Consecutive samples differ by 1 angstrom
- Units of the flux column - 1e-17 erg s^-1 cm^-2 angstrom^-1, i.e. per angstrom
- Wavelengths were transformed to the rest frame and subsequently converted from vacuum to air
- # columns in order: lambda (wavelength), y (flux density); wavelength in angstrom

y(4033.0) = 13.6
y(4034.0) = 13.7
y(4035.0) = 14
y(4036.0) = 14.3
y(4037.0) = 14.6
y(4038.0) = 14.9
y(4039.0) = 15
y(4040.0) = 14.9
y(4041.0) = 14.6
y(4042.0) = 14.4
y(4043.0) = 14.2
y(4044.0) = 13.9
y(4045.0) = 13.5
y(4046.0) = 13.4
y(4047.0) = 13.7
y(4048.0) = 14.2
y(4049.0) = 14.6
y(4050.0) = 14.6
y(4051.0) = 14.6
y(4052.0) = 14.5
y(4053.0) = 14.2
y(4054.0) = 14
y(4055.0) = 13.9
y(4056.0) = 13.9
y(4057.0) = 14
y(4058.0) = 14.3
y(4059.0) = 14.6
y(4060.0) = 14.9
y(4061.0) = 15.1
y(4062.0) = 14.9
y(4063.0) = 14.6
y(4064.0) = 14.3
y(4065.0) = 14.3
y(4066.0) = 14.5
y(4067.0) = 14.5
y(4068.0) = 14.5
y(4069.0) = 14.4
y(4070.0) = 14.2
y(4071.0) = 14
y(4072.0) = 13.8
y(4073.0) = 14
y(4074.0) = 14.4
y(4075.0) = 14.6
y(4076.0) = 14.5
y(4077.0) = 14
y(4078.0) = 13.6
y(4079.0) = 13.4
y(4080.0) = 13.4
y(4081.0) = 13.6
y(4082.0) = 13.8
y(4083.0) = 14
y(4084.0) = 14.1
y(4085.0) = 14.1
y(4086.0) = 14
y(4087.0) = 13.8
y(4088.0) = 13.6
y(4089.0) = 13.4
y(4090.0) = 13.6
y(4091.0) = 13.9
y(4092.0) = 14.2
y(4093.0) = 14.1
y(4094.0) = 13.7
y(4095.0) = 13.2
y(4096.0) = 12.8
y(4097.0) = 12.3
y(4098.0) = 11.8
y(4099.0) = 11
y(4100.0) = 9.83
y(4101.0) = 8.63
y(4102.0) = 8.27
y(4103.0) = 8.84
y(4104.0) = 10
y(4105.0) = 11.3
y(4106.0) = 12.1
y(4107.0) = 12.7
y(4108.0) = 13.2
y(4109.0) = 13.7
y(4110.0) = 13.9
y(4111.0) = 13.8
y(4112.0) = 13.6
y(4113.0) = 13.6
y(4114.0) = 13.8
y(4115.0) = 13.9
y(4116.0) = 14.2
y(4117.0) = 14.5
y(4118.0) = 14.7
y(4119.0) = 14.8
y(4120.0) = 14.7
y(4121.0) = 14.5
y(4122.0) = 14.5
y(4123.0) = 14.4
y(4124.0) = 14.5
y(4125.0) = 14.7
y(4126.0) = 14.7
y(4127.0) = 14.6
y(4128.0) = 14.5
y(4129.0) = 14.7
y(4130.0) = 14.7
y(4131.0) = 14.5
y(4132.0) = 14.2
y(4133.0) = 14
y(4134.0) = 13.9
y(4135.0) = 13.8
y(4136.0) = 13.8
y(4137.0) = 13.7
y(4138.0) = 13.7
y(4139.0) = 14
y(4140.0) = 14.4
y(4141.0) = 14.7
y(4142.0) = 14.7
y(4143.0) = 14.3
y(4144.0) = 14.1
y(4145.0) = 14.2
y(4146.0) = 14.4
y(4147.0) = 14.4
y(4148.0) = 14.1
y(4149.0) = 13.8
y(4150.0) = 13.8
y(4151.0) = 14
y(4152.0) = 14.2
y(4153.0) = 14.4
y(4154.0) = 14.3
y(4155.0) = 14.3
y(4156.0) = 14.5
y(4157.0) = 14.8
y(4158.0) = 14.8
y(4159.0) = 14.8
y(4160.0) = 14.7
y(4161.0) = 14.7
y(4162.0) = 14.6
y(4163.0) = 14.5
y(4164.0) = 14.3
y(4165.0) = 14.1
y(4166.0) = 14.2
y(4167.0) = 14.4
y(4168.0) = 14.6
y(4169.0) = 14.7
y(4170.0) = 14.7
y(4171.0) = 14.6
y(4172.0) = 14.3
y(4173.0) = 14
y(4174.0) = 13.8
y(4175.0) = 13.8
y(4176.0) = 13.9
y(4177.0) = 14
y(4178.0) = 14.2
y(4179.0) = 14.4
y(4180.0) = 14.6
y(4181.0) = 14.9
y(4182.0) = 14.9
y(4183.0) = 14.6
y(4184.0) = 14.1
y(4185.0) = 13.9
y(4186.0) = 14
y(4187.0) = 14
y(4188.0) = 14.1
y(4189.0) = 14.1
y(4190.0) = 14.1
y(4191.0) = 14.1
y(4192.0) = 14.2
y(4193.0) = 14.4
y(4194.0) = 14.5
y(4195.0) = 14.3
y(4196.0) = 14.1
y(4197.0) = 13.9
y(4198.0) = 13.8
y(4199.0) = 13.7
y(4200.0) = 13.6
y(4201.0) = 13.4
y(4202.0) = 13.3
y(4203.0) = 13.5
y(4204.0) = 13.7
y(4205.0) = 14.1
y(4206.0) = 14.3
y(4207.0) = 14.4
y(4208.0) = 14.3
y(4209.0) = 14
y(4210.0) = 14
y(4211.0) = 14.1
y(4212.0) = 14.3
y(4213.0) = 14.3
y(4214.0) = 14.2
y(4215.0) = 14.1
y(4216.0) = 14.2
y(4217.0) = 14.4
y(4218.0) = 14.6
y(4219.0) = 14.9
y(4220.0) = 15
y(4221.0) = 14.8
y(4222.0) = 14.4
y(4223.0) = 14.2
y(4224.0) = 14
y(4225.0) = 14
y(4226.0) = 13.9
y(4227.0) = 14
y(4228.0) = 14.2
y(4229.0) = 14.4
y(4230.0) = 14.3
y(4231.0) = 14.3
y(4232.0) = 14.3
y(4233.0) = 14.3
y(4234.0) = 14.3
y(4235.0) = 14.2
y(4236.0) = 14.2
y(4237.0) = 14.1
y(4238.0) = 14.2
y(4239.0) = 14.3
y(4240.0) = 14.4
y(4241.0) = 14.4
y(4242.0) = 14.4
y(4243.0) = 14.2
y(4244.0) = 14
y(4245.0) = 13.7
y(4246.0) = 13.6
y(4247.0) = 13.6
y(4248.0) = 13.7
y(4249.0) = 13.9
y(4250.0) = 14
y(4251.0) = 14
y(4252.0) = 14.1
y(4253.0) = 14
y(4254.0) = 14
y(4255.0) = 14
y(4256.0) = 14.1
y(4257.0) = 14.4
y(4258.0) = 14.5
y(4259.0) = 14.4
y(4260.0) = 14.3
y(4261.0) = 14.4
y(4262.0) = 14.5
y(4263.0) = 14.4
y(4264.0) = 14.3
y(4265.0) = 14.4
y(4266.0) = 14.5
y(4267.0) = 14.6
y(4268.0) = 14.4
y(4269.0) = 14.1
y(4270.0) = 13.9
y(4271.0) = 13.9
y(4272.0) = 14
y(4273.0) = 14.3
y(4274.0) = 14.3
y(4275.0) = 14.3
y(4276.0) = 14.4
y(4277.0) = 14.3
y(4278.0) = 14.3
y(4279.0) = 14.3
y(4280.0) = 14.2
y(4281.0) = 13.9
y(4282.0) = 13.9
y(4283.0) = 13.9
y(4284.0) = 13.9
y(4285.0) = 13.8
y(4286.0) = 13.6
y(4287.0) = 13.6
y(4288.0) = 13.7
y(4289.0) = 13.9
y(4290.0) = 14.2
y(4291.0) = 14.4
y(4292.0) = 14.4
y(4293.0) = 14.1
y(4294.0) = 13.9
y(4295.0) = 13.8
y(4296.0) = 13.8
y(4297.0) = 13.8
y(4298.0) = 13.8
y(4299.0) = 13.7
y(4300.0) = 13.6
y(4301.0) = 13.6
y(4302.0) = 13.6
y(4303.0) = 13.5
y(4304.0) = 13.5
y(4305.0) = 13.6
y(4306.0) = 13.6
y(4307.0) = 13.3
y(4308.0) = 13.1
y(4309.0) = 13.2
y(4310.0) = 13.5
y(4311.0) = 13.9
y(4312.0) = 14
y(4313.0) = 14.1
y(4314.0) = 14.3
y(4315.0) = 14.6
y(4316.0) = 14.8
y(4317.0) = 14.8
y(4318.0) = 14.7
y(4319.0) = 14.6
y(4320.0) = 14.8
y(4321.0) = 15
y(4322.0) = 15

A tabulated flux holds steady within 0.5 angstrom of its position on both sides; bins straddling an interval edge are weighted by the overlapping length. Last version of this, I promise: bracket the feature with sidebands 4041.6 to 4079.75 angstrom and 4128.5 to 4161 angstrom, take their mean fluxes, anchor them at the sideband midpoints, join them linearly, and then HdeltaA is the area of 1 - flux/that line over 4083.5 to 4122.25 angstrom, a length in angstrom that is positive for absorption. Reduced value 3.5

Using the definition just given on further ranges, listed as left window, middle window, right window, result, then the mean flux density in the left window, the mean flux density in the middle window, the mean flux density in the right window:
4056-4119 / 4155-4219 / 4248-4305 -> -2.20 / 13.4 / 14.2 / 14.1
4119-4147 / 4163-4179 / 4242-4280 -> 0.04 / 14.3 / 14.3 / 14.2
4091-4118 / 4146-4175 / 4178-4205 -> -1.81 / 12.5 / 14.4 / 14.1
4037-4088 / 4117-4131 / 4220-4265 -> -0.39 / 14.2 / 14.6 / 14.2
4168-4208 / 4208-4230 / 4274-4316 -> -0.35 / 14.1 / 14.3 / 13.9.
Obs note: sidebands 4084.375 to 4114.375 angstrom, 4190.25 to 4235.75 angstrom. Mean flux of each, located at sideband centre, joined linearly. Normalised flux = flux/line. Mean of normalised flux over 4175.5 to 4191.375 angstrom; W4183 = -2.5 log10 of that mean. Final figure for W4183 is -0.04 mag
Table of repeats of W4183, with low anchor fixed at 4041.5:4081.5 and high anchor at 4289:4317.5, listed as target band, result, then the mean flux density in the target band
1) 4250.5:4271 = -0.02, 14.3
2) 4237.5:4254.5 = -0.01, 14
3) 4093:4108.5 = 0.23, 11.4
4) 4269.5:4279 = -0.02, 14.2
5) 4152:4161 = -0.04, 14.6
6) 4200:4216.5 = 0.00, 14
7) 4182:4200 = -0.01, 14.1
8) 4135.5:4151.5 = 0.00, 14.1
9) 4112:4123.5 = -0.01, 14.3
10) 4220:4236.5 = -0.02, 14.3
